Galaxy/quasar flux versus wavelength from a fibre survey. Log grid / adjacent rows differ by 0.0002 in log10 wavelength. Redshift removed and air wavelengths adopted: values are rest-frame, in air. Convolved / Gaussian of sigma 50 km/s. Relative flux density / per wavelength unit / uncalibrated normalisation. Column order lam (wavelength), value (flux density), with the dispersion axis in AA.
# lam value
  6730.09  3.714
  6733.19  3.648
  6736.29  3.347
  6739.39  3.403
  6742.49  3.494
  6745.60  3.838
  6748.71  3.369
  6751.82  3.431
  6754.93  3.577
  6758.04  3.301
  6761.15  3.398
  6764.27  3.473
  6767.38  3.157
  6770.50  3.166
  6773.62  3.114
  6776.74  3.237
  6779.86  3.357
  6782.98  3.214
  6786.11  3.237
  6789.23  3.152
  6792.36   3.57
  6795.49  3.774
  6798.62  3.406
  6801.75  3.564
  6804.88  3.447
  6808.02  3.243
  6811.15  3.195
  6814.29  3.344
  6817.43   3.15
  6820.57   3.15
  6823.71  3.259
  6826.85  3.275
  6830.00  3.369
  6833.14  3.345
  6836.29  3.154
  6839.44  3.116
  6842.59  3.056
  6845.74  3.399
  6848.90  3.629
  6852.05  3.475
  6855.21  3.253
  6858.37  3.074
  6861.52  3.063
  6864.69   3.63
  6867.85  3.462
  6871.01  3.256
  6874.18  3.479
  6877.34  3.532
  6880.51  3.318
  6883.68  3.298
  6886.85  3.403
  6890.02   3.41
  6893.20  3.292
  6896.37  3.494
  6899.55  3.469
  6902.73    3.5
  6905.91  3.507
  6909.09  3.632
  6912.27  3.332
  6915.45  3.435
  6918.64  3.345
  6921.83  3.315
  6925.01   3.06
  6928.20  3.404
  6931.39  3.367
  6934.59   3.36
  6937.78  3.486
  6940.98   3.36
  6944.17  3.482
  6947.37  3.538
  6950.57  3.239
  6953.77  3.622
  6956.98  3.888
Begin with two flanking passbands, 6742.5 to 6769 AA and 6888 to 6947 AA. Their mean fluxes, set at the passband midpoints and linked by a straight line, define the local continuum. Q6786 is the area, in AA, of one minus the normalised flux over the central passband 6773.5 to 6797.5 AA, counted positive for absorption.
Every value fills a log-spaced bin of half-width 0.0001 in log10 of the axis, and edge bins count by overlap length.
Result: 0.63 AA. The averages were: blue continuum 3.44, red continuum 3.41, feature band 3.35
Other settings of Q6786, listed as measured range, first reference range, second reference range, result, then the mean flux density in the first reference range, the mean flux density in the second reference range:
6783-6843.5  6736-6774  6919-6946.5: 1.4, 3.4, 3.36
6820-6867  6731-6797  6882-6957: 1.6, 3.4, 3.42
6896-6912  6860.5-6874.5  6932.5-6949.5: -0.5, 3.38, 3.44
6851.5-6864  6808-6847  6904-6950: 0.2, 3.23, 3.4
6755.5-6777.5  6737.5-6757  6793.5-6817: 1.3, 3.51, 3.41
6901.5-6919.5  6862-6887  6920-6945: -0.5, 3.41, 3.35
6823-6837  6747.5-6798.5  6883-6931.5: 0.3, 3.35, 3.39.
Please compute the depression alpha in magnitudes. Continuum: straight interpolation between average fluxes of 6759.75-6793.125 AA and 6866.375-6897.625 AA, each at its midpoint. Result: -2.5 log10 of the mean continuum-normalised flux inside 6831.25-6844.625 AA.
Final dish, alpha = 0.05 mag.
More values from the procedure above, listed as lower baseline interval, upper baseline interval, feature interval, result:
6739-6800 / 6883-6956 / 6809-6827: 0.05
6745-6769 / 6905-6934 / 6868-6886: 0.00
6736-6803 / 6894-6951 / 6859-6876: 0.01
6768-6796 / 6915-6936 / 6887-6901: -0.03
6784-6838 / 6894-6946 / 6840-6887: 0.01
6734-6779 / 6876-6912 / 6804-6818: 0.04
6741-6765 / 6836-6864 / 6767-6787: 0.07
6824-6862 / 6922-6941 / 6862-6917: -0.04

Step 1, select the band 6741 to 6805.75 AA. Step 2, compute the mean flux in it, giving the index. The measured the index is 3.39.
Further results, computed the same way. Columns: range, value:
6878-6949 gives 3.4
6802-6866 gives 3.29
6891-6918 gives 3.45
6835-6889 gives 3.33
